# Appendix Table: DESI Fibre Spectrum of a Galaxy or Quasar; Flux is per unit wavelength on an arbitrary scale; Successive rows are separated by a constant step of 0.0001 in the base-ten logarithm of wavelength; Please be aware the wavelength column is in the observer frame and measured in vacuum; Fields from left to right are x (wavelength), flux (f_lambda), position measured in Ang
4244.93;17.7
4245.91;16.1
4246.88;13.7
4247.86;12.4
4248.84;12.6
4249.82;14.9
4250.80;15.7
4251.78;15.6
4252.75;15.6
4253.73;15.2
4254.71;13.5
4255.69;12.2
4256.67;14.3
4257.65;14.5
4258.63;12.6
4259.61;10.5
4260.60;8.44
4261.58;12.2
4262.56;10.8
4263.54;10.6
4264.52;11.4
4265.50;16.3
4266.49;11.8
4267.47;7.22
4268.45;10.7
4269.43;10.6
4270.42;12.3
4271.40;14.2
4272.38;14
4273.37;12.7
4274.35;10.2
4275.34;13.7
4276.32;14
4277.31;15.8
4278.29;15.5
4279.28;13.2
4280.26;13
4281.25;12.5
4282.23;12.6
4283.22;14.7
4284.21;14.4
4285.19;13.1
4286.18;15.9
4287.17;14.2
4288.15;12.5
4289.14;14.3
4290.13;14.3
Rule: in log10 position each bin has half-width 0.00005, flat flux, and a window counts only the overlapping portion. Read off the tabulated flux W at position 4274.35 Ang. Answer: 10.2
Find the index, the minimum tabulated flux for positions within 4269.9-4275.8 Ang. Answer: 10.2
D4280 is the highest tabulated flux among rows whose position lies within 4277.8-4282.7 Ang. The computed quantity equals 15.5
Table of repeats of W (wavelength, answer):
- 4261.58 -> 12.2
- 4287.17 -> 14.2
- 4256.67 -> 14.3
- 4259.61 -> 10.5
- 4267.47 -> 7.22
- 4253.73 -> 15.2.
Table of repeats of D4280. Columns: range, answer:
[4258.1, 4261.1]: 12.6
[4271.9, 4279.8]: 15.8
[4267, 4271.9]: 14.2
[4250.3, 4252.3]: 15.7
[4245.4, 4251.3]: 16.1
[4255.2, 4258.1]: 14.5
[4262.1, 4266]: 16.3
